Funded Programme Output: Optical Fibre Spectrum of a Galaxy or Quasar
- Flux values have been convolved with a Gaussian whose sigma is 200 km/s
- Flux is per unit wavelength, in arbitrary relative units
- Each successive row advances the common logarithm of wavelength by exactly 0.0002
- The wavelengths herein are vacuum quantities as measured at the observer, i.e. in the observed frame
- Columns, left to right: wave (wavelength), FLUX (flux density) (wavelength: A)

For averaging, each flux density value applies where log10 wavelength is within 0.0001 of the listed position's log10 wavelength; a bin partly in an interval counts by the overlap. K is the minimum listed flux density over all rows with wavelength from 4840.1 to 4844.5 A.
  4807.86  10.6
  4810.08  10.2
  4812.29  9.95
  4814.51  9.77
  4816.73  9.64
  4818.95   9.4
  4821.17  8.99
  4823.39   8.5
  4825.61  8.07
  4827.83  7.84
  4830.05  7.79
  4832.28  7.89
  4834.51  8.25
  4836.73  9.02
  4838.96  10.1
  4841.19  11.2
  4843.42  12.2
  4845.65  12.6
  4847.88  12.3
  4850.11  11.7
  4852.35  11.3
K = 11.2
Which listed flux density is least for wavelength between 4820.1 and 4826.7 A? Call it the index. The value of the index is 8.07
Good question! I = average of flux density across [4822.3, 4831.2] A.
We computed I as 8.05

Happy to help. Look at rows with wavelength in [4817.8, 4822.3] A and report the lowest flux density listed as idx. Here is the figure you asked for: 8.99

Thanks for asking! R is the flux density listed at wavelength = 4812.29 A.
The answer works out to 9.95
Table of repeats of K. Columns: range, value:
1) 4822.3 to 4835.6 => 7.79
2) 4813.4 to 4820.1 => 9.4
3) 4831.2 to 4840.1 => 7.89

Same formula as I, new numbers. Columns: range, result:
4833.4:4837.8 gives 8.65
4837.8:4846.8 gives 11.5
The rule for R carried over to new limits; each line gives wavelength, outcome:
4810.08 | 10.2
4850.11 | 11.7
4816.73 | 9.64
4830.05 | 7.79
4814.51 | 9.77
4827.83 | 7.84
